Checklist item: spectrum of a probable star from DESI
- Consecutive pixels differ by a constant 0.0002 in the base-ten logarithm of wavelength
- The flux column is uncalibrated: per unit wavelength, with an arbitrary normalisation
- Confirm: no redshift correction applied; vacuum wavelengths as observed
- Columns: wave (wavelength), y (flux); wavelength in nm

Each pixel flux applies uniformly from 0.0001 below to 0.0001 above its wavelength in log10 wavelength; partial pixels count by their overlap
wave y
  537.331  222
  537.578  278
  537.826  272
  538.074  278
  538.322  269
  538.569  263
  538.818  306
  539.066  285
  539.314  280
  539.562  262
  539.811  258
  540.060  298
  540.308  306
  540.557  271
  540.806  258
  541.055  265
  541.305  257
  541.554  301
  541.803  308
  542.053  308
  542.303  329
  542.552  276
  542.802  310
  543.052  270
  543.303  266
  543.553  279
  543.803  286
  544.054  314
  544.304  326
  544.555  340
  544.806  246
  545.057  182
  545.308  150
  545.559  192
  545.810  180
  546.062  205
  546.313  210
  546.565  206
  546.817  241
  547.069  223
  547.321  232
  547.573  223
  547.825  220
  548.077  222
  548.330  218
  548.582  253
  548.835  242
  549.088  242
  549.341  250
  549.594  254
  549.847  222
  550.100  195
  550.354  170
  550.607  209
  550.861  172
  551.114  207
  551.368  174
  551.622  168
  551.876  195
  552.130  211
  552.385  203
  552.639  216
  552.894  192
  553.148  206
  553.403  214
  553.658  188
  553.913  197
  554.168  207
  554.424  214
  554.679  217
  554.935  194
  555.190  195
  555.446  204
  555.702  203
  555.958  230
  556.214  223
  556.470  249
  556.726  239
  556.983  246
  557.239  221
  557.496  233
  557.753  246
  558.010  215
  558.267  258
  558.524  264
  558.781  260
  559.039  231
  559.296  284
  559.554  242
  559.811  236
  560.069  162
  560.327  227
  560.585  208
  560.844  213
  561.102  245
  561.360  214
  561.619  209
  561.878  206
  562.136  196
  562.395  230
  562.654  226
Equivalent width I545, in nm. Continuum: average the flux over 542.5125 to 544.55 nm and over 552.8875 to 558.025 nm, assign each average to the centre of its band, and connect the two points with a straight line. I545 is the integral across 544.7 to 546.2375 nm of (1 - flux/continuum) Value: 0.49 nm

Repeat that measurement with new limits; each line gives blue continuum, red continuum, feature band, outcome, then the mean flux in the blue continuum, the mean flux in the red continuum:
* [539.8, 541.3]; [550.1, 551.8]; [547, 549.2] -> -0.23 nm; 276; 185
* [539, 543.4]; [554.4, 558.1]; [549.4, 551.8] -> 0.46 nm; 284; 222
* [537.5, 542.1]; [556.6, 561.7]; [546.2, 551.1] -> 0.71 nm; 280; 233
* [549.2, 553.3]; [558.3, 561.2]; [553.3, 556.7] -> 0.09 nm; 203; 234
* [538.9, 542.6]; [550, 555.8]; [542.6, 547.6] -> 0.19 nm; 285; 198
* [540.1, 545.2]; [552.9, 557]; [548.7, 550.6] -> 0.15 nm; 285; 213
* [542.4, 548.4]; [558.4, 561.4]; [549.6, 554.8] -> 0.83 nm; 243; 233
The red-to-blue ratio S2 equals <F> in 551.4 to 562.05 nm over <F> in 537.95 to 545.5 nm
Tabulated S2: 0.8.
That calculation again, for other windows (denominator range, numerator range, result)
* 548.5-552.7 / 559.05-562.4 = 1.05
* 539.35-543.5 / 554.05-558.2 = 0.78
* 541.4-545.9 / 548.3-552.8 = 0.78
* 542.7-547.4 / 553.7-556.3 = 0.85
